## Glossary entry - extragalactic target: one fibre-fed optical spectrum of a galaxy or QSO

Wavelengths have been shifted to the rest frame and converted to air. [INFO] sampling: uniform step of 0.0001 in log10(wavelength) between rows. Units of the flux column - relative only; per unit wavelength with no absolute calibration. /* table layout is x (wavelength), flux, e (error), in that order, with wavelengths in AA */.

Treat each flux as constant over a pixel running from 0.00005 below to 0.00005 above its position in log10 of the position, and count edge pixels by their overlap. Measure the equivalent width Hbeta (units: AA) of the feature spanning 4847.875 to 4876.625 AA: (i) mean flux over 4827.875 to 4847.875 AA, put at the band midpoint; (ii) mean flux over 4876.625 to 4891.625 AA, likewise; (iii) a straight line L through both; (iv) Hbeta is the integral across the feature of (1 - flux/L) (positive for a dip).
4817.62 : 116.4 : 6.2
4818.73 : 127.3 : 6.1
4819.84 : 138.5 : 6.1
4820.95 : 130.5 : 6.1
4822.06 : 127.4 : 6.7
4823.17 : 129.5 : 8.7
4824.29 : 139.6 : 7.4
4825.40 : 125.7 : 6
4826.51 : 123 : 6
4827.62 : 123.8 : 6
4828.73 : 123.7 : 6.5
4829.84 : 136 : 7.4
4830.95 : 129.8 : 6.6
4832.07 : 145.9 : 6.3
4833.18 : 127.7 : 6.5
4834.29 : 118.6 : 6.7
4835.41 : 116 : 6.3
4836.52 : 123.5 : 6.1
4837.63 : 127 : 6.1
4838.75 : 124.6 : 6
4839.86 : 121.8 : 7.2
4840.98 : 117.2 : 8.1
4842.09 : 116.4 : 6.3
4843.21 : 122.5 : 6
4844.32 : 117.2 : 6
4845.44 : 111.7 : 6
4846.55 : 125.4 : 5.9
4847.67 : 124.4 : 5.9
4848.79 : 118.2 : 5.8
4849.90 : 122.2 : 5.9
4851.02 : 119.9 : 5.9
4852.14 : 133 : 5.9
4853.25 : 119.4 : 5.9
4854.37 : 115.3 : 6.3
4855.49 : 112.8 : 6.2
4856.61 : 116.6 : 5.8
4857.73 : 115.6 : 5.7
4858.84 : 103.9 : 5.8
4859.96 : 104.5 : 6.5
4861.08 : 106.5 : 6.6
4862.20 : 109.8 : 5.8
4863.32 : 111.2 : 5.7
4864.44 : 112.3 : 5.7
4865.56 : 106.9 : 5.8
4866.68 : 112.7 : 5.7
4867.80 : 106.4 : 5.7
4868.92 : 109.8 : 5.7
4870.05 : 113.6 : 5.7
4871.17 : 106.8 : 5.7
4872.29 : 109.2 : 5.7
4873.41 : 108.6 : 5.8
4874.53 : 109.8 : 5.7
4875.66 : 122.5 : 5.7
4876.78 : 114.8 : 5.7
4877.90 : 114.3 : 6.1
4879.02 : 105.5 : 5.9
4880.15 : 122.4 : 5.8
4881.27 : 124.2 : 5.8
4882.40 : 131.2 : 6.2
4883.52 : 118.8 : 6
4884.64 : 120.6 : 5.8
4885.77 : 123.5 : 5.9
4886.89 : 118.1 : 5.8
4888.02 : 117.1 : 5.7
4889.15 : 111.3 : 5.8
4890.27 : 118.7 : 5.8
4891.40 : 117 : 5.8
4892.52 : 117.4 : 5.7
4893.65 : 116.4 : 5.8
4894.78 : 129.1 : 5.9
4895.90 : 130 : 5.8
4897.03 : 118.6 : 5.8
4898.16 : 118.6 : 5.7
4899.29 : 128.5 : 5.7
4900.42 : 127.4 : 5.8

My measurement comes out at 1.9 AA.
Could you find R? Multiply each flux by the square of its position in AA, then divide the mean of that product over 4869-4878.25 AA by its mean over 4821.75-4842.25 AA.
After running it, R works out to 0.90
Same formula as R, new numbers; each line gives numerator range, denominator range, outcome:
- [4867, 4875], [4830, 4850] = 0.90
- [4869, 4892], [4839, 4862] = 1.00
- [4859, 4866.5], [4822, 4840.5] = 0.86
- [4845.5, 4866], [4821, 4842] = 0.92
